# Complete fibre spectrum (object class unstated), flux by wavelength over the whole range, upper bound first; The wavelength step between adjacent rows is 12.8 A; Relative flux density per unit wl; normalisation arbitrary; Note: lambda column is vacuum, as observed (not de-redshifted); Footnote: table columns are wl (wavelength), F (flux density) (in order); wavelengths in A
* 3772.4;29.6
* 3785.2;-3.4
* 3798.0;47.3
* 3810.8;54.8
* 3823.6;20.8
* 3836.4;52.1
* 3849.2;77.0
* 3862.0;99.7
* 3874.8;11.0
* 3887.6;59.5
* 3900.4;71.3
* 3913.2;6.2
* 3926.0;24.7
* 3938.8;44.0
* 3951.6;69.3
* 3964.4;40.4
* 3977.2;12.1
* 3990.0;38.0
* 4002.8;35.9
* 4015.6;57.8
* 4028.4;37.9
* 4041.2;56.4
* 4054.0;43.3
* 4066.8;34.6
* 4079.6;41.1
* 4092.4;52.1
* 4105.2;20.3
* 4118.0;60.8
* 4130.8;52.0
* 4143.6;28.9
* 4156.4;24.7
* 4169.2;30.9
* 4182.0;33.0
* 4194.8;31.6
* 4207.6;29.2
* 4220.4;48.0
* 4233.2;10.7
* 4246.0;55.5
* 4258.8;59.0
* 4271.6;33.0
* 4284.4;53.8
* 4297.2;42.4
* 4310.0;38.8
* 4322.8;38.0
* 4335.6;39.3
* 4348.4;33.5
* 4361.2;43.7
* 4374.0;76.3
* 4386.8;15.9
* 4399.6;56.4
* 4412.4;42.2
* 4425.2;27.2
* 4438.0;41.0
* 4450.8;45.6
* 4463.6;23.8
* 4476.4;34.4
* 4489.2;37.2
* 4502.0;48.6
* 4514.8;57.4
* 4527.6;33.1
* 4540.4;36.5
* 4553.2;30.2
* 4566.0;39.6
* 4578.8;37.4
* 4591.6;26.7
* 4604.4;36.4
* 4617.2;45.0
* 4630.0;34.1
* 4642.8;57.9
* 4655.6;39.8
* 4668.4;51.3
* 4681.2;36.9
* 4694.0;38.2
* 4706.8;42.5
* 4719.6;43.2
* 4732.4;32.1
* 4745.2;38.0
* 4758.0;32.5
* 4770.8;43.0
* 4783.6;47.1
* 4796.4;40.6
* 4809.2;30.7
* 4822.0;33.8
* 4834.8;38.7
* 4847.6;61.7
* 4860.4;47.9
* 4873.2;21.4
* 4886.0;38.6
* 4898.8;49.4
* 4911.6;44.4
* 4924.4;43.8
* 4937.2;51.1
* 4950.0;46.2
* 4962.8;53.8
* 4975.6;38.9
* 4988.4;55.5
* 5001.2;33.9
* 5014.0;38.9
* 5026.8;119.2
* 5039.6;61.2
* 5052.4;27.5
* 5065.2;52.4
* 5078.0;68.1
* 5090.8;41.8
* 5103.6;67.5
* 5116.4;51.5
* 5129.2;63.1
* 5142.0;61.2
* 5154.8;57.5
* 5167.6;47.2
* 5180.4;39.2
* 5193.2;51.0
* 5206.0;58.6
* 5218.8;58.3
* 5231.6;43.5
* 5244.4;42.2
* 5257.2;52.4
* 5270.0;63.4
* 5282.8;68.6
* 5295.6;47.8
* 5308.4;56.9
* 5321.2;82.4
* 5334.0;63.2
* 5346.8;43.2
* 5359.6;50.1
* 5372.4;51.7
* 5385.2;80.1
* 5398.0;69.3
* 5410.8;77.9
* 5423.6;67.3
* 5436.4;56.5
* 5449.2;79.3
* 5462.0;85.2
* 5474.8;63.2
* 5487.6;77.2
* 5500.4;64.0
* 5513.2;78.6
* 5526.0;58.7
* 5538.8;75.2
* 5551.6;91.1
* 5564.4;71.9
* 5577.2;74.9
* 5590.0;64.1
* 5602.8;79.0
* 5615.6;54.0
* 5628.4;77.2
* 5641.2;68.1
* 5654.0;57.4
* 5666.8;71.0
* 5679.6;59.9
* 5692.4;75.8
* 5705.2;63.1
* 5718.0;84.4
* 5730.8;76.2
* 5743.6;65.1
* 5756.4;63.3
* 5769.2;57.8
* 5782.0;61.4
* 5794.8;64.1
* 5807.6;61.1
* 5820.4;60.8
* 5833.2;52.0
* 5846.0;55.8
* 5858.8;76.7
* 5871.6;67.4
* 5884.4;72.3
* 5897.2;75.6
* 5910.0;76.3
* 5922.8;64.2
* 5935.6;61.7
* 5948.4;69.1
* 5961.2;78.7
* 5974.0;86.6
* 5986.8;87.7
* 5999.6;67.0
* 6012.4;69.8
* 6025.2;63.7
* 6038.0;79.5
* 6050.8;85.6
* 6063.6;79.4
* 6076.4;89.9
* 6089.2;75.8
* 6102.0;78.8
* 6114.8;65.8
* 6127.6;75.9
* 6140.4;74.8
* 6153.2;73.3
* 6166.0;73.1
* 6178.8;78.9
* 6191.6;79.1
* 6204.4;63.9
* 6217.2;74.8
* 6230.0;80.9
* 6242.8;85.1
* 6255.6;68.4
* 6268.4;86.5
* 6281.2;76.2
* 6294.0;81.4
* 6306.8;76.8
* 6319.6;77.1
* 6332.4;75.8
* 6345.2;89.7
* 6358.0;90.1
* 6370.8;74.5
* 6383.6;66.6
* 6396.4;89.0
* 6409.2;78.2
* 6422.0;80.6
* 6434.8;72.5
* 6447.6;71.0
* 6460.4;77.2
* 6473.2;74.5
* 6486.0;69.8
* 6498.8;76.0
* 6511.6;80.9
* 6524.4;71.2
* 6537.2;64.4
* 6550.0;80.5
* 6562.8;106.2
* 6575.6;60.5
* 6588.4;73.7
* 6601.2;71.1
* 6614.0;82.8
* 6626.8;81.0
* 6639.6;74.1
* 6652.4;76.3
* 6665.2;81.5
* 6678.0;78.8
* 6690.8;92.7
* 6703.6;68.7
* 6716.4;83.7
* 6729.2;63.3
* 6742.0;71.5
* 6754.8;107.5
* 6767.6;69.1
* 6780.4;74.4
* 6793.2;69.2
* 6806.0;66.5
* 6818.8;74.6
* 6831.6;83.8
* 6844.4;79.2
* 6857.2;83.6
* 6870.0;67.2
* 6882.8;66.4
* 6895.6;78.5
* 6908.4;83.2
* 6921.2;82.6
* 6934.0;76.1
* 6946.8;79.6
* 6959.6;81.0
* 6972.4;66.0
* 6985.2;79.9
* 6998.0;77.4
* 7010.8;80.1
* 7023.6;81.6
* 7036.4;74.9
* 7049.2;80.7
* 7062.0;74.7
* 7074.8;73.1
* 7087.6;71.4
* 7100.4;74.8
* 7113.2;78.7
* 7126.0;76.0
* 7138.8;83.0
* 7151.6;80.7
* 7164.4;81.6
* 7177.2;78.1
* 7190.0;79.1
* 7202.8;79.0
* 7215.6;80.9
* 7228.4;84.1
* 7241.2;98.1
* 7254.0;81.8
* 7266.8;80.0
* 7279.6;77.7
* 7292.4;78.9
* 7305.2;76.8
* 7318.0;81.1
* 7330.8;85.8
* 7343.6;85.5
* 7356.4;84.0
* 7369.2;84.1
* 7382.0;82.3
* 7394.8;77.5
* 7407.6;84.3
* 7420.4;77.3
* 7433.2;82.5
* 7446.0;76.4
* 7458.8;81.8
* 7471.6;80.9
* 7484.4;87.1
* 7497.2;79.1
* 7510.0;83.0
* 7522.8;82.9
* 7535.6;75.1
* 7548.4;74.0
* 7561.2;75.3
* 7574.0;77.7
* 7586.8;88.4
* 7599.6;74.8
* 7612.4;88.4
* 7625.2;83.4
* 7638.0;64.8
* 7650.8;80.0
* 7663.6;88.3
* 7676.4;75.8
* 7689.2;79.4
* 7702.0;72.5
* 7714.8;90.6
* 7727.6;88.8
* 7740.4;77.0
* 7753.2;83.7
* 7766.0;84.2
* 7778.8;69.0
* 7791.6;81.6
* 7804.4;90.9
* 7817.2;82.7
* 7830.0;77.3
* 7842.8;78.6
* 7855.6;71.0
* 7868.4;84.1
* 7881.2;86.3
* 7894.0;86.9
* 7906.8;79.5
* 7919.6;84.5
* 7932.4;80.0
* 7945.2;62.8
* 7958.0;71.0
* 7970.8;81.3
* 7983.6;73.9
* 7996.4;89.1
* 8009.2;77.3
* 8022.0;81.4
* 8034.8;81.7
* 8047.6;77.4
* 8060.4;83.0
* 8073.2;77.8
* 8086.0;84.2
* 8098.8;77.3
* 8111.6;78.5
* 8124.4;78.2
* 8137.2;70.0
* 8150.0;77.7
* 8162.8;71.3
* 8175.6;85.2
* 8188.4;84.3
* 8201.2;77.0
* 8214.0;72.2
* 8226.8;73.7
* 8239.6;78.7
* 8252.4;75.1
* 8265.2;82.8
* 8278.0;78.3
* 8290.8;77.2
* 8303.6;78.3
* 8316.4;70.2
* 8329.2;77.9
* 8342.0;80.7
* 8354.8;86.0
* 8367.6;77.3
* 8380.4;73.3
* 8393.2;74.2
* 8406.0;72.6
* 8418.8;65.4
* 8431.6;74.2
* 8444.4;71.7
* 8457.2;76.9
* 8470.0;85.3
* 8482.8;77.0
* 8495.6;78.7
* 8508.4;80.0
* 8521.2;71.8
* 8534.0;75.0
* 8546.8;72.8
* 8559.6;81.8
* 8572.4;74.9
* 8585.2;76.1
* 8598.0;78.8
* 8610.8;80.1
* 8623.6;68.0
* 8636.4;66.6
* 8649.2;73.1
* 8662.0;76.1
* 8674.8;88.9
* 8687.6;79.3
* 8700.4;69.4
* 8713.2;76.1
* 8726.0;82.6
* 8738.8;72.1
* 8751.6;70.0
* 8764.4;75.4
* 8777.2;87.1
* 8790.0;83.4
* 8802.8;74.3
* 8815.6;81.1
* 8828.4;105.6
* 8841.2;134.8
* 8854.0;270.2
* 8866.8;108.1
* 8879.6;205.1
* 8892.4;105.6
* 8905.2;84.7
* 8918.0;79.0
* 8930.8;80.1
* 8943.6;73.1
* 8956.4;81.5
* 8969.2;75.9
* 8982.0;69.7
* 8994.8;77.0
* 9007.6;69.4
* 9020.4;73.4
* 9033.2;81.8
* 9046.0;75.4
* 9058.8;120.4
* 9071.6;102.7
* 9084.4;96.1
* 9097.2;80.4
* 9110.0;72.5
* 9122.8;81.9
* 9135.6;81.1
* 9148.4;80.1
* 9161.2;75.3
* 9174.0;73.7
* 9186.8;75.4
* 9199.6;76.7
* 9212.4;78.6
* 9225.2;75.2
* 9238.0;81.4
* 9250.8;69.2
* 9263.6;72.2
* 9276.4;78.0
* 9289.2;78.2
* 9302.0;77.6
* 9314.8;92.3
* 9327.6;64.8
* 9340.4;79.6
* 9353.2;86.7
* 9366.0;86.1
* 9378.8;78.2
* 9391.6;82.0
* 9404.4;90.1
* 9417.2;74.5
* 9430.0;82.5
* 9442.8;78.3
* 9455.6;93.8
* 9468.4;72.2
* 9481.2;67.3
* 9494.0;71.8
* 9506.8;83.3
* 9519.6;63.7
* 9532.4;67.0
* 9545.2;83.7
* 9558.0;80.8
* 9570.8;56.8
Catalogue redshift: 0.35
